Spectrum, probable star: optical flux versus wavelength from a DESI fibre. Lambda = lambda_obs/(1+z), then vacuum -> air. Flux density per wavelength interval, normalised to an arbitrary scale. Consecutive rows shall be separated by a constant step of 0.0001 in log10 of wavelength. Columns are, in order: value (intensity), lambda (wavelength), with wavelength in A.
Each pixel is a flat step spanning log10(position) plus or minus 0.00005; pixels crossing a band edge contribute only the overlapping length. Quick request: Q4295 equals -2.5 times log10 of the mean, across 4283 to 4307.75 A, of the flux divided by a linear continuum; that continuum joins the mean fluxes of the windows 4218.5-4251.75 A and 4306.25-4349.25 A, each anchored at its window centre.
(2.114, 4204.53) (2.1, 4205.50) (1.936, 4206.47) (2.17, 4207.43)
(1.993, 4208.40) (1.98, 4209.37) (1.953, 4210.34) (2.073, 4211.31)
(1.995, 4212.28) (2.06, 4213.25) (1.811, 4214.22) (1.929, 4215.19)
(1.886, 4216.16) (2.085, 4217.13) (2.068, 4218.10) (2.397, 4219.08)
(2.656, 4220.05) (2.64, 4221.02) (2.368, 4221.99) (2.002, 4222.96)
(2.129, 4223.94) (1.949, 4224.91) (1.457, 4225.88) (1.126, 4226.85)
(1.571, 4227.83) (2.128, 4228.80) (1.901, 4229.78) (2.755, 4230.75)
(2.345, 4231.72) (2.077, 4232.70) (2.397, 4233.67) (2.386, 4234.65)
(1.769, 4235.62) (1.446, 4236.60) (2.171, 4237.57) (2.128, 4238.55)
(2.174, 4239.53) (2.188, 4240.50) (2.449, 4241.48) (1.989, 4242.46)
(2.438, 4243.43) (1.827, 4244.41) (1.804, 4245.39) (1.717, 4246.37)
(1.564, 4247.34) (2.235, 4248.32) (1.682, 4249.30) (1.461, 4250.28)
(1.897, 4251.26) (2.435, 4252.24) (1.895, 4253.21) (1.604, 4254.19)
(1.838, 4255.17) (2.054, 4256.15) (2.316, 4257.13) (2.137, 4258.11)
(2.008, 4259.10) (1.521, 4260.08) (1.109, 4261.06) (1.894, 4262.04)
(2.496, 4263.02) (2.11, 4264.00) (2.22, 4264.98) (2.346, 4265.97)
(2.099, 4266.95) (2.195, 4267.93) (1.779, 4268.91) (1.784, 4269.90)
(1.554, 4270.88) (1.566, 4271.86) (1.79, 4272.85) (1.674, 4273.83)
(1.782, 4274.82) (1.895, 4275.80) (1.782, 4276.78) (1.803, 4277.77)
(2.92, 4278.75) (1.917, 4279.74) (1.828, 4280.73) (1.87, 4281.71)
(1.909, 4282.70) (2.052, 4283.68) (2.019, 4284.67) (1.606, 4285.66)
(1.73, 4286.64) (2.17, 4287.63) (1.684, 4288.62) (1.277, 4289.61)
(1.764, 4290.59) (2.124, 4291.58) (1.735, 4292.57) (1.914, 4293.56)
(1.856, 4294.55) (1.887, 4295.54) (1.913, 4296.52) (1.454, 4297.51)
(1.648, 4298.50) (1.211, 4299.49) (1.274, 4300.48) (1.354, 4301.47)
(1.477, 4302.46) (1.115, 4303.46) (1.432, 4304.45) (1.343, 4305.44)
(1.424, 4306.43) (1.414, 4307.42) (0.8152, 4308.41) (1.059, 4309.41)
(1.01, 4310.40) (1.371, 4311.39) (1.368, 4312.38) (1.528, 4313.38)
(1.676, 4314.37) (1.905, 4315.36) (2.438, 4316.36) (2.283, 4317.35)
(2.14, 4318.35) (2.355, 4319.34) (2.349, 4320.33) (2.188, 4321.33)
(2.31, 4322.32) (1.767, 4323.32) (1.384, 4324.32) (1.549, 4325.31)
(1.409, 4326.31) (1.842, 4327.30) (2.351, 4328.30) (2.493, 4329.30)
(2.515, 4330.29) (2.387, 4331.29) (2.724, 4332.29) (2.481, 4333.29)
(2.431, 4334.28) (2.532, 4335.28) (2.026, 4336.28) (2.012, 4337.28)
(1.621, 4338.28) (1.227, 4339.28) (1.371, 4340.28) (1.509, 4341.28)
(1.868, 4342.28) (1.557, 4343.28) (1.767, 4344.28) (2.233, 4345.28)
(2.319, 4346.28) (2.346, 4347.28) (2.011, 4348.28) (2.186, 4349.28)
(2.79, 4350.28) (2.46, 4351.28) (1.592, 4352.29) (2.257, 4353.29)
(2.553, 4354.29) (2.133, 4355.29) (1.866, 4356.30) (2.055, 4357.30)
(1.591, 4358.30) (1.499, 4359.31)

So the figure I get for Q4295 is 0.188 mag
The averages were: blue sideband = 2.04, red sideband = 1.9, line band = 1.64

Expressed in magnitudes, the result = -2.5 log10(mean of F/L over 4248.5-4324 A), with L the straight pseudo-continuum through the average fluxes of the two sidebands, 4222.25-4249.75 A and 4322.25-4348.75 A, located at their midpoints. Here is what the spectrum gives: 0.11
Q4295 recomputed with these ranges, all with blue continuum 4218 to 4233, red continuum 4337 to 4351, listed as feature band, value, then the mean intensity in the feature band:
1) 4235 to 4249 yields 0.04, 1.99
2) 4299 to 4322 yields 0.23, 1.59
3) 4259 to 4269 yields 0.03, 1.99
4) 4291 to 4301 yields 0.17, 1.7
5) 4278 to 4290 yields 0.05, 1.92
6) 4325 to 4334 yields -0.14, 2.21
